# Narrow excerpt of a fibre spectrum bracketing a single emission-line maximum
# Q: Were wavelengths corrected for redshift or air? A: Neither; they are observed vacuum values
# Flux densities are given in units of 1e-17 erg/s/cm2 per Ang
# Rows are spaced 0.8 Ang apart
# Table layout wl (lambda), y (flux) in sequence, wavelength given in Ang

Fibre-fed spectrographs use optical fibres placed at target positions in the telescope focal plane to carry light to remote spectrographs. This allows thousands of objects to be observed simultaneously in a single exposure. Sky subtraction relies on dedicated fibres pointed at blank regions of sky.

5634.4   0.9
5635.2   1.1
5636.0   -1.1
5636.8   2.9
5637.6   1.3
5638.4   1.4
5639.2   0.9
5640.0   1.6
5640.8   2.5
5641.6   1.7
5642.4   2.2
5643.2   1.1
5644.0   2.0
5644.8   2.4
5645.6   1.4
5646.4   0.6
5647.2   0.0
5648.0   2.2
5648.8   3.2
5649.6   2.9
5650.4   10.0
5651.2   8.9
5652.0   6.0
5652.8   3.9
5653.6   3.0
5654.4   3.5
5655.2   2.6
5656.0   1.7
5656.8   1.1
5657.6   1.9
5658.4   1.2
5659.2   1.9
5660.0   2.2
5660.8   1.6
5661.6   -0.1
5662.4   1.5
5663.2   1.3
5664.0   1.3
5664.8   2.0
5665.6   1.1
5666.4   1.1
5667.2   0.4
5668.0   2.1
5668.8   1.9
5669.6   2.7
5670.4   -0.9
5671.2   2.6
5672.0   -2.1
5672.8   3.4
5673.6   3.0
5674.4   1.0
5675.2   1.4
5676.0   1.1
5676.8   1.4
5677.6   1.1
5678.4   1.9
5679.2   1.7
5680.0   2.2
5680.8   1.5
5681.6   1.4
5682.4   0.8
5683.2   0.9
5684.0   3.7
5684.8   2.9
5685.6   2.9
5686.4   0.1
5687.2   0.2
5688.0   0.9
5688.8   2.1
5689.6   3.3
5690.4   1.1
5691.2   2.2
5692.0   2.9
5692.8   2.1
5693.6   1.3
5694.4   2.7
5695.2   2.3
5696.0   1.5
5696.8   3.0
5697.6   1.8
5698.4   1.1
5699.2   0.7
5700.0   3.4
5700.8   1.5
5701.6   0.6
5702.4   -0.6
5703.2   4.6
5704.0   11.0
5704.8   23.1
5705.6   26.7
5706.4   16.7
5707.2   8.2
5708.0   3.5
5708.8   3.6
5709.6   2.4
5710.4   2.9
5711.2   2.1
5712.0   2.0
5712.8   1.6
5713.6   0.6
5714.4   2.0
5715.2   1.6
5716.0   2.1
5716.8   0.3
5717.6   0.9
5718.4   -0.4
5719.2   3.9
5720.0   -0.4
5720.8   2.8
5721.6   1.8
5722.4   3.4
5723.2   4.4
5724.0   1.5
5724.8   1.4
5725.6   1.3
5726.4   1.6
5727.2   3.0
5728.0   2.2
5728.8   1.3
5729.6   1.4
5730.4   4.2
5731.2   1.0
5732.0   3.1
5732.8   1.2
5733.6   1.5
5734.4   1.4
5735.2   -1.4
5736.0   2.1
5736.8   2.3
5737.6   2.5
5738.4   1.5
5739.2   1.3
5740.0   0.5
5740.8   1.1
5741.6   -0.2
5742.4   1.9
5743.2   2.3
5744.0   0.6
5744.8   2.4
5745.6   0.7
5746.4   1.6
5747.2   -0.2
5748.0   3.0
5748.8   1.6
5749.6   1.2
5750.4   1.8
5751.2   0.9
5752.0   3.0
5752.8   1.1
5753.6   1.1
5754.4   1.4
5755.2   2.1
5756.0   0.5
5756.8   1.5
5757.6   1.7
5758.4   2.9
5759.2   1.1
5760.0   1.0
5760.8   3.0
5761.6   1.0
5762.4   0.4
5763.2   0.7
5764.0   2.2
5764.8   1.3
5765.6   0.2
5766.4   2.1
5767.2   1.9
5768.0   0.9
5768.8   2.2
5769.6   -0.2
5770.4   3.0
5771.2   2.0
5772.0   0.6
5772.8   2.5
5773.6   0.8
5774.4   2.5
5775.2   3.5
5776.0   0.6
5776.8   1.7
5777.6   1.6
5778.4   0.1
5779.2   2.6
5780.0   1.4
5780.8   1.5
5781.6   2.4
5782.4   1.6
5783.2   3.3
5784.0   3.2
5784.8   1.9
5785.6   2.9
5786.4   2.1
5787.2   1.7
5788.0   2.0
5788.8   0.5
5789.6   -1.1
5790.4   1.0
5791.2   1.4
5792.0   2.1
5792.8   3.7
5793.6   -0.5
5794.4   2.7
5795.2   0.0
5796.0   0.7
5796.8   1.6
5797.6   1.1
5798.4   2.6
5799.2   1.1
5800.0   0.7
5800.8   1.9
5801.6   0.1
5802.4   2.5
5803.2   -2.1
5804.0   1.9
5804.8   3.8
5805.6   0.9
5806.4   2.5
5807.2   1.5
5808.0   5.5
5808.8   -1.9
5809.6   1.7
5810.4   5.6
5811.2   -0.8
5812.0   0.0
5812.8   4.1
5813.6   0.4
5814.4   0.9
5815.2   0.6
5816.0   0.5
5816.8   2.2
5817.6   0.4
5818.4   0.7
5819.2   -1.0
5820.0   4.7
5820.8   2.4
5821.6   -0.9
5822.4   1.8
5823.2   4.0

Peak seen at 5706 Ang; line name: [O III] 5007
